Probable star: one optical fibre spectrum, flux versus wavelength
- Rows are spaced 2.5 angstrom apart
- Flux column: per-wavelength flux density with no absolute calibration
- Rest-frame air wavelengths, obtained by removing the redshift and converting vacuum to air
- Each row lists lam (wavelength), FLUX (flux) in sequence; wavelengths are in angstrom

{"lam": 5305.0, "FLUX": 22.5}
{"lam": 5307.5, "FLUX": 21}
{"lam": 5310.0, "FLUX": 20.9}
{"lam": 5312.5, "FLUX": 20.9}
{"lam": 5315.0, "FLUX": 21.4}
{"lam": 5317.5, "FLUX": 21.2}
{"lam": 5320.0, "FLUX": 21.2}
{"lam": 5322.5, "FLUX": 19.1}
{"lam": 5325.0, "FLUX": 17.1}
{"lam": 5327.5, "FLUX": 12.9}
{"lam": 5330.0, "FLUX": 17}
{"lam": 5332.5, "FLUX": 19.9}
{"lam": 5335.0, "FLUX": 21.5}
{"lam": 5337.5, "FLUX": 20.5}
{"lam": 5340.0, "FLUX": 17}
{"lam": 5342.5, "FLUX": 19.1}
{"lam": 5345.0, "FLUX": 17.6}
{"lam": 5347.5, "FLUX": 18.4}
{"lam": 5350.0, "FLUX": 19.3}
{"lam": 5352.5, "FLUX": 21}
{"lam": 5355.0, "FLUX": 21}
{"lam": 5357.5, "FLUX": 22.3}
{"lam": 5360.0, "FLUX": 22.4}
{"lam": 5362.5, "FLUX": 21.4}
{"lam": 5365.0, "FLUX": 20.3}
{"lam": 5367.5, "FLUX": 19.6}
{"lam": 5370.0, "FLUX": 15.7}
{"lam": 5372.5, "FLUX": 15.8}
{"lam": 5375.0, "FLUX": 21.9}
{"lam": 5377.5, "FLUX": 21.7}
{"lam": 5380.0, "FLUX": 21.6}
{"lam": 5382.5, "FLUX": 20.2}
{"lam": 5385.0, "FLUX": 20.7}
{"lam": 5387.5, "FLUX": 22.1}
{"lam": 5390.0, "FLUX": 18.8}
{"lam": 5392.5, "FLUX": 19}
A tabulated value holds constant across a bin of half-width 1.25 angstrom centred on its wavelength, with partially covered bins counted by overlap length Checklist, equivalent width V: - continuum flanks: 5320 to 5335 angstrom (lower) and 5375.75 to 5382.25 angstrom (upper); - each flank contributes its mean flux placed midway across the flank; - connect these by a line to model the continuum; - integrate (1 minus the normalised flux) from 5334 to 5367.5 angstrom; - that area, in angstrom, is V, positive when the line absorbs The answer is -1.0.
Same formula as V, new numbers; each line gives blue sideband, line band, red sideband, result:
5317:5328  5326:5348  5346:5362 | 1.5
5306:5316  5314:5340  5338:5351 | 1.0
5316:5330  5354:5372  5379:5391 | -0.3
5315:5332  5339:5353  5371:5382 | 0.4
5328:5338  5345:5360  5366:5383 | -0.8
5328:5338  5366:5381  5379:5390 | 0.8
